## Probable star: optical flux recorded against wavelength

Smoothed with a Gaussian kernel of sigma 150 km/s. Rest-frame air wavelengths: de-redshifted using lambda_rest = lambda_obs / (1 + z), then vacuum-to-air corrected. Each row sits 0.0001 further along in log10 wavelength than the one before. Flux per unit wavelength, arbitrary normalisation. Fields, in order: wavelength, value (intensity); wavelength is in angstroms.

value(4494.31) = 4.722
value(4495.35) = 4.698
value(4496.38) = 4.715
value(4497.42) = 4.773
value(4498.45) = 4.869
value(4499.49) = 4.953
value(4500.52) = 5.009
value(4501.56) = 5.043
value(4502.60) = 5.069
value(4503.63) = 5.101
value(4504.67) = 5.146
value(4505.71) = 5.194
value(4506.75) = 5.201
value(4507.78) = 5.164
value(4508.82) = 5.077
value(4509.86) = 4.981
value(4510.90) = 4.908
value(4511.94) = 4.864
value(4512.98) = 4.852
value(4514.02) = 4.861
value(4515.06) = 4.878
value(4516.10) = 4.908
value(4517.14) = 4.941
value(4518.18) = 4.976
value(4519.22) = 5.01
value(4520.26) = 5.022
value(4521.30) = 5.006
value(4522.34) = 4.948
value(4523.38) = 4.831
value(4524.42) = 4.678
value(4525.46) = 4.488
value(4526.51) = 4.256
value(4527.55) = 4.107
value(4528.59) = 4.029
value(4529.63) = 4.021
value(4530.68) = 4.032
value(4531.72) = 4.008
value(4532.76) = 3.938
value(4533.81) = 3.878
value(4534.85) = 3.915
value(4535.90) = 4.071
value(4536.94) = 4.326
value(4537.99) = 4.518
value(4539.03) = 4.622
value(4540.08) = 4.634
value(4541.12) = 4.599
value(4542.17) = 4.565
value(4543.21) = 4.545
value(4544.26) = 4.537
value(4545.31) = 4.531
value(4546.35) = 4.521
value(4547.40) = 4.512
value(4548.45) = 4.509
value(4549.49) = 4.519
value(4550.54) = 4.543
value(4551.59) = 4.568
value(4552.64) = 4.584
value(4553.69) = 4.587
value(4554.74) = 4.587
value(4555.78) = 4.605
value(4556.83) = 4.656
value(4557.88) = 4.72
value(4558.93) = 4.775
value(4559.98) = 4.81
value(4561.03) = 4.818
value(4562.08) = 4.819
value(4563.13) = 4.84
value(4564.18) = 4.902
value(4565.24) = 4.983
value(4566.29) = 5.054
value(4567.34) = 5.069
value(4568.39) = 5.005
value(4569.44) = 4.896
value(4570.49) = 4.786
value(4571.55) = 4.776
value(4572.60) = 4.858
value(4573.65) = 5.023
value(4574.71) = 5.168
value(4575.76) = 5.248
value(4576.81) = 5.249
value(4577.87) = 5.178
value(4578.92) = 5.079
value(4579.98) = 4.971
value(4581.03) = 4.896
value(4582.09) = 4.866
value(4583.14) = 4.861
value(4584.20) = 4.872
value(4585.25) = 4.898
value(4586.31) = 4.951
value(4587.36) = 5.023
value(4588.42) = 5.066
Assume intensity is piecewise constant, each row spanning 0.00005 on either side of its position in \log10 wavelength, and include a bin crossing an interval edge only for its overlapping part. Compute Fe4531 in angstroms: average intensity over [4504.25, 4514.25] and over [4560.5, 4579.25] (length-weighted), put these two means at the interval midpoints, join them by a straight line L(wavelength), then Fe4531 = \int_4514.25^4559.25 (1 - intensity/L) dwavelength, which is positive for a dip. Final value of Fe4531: 4.3 angstroms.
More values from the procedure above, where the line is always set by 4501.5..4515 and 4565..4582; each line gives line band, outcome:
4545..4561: 1.30 angstroms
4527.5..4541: 2.27 angstroms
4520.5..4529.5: 0.88 angstroms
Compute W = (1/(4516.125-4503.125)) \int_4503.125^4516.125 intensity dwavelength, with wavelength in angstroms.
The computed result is 5.01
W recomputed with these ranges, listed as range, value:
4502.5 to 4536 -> 4.68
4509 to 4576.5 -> 4.66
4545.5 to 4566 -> 4.68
